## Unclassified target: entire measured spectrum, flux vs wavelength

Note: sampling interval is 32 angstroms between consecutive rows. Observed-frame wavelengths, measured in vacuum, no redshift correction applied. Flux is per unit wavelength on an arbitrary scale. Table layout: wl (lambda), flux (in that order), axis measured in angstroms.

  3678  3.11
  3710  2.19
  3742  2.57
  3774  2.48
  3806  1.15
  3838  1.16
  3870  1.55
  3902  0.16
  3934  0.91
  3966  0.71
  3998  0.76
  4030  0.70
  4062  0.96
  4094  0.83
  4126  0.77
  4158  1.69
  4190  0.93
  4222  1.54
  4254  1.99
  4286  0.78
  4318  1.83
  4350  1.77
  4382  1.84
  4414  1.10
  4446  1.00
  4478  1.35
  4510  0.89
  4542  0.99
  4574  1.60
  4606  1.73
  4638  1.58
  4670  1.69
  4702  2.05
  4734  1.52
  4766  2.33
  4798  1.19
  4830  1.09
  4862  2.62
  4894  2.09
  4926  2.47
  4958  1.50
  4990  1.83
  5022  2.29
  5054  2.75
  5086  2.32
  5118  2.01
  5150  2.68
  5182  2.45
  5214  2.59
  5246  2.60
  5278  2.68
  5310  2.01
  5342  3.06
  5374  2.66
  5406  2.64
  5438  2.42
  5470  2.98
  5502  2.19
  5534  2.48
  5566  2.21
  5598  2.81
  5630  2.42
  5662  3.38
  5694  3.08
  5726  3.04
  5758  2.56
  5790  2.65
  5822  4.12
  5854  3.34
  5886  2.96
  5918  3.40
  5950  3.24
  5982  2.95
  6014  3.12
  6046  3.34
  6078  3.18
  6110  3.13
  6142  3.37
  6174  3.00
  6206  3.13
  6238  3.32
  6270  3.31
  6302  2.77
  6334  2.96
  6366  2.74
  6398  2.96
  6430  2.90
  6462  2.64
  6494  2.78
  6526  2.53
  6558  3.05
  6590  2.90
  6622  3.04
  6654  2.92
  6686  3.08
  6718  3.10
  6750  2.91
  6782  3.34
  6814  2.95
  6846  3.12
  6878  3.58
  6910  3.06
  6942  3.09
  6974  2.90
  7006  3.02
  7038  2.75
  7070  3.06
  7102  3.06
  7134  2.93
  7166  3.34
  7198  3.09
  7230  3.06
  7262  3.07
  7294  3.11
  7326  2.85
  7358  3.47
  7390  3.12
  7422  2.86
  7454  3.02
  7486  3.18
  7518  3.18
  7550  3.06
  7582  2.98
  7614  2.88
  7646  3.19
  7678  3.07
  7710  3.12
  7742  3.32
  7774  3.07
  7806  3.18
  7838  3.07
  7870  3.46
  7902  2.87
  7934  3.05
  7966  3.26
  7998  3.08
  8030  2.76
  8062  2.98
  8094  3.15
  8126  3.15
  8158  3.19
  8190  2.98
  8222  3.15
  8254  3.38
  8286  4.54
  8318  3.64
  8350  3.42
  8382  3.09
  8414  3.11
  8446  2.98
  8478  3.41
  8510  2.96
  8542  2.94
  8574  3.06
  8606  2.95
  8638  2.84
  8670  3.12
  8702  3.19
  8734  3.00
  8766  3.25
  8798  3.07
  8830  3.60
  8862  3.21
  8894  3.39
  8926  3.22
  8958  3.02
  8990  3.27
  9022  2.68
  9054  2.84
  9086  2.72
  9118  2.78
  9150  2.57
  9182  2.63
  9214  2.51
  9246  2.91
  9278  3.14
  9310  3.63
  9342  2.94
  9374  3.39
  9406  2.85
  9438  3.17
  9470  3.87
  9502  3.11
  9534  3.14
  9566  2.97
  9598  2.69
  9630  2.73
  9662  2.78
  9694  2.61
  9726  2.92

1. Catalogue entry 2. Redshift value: 0.261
